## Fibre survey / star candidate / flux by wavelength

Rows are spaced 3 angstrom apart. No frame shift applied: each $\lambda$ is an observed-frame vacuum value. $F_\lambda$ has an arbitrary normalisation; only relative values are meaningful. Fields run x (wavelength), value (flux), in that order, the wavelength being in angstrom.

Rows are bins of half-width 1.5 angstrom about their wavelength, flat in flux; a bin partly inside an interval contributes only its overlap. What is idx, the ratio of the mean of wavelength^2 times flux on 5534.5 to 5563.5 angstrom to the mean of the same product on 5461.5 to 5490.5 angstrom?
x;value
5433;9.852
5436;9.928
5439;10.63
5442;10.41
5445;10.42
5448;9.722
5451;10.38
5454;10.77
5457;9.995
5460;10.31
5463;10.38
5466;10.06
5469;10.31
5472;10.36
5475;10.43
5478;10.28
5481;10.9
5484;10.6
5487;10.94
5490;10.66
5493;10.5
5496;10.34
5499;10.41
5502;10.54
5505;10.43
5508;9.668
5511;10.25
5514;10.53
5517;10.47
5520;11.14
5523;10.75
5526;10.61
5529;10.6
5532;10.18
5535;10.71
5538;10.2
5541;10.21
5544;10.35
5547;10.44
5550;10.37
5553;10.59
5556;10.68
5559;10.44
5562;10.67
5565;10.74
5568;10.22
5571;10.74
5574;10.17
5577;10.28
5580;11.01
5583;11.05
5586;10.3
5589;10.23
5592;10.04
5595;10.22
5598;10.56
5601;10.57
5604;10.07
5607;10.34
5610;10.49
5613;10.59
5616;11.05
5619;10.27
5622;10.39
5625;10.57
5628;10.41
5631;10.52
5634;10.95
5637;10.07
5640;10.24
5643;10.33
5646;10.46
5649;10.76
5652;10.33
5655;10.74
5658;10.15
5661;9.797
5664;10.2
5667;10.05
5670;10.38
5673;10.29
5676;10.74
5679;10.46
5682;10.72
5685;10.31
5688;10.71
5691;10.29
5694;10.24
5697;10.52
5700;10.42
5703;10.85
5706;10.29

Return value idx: 1.02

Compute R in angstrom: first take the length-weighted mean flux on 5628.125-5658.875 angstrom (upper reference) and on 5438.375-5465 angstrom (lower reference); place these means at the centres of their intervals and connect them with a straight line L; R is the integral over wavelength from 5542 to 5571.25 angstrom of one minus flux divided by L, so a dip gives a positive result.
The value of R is -0.3 angstrom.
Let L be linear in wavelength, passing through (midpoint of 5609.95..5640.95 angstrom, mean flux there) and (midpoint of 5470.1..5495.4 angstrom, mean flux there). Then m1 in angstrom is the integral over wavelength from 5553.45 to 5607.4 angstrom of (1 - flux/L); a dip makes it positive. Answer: 0.31 angstrom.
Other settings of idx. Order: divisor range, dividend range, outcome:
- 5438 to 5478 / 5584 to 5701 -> 1.08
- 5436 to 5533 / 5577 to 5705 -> 1.06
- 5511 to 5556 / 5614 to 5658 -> 1.04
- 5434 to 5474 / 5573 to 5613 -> 1.07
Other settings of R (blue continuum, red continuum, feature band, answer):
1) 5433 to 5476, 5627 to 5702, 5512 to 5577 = -1.1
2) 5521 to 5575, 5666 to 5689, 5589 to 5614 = 0.3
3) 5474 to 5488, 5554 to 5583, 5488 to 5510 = 0.5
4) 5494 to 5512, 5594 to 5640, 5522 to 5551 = -0.3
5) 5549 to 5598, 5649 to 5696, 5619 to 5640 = -0.1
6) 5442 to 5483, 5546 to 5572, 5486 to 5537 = -0.3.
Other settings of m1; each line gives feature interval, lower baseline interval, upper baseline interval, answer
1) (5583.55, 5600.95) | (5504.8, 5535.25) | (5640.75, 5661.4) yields 0.2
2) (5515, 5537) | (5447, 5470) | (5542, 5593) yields -0.5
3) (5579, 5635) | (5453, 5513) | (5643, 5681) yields -0.6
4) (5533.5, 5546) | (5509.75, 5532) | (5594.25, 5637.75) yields 0.2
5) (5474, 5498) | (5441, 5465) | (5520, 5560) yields -0.5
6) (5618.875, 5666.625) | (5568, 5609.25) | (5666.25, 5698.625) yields 0.2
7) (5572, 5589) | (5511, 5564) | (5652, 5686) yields -0.1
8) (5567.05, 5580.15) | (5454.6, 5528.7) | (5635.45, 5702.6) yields 0.0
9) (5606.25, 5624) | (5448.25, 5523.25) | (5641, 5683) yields -0.2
